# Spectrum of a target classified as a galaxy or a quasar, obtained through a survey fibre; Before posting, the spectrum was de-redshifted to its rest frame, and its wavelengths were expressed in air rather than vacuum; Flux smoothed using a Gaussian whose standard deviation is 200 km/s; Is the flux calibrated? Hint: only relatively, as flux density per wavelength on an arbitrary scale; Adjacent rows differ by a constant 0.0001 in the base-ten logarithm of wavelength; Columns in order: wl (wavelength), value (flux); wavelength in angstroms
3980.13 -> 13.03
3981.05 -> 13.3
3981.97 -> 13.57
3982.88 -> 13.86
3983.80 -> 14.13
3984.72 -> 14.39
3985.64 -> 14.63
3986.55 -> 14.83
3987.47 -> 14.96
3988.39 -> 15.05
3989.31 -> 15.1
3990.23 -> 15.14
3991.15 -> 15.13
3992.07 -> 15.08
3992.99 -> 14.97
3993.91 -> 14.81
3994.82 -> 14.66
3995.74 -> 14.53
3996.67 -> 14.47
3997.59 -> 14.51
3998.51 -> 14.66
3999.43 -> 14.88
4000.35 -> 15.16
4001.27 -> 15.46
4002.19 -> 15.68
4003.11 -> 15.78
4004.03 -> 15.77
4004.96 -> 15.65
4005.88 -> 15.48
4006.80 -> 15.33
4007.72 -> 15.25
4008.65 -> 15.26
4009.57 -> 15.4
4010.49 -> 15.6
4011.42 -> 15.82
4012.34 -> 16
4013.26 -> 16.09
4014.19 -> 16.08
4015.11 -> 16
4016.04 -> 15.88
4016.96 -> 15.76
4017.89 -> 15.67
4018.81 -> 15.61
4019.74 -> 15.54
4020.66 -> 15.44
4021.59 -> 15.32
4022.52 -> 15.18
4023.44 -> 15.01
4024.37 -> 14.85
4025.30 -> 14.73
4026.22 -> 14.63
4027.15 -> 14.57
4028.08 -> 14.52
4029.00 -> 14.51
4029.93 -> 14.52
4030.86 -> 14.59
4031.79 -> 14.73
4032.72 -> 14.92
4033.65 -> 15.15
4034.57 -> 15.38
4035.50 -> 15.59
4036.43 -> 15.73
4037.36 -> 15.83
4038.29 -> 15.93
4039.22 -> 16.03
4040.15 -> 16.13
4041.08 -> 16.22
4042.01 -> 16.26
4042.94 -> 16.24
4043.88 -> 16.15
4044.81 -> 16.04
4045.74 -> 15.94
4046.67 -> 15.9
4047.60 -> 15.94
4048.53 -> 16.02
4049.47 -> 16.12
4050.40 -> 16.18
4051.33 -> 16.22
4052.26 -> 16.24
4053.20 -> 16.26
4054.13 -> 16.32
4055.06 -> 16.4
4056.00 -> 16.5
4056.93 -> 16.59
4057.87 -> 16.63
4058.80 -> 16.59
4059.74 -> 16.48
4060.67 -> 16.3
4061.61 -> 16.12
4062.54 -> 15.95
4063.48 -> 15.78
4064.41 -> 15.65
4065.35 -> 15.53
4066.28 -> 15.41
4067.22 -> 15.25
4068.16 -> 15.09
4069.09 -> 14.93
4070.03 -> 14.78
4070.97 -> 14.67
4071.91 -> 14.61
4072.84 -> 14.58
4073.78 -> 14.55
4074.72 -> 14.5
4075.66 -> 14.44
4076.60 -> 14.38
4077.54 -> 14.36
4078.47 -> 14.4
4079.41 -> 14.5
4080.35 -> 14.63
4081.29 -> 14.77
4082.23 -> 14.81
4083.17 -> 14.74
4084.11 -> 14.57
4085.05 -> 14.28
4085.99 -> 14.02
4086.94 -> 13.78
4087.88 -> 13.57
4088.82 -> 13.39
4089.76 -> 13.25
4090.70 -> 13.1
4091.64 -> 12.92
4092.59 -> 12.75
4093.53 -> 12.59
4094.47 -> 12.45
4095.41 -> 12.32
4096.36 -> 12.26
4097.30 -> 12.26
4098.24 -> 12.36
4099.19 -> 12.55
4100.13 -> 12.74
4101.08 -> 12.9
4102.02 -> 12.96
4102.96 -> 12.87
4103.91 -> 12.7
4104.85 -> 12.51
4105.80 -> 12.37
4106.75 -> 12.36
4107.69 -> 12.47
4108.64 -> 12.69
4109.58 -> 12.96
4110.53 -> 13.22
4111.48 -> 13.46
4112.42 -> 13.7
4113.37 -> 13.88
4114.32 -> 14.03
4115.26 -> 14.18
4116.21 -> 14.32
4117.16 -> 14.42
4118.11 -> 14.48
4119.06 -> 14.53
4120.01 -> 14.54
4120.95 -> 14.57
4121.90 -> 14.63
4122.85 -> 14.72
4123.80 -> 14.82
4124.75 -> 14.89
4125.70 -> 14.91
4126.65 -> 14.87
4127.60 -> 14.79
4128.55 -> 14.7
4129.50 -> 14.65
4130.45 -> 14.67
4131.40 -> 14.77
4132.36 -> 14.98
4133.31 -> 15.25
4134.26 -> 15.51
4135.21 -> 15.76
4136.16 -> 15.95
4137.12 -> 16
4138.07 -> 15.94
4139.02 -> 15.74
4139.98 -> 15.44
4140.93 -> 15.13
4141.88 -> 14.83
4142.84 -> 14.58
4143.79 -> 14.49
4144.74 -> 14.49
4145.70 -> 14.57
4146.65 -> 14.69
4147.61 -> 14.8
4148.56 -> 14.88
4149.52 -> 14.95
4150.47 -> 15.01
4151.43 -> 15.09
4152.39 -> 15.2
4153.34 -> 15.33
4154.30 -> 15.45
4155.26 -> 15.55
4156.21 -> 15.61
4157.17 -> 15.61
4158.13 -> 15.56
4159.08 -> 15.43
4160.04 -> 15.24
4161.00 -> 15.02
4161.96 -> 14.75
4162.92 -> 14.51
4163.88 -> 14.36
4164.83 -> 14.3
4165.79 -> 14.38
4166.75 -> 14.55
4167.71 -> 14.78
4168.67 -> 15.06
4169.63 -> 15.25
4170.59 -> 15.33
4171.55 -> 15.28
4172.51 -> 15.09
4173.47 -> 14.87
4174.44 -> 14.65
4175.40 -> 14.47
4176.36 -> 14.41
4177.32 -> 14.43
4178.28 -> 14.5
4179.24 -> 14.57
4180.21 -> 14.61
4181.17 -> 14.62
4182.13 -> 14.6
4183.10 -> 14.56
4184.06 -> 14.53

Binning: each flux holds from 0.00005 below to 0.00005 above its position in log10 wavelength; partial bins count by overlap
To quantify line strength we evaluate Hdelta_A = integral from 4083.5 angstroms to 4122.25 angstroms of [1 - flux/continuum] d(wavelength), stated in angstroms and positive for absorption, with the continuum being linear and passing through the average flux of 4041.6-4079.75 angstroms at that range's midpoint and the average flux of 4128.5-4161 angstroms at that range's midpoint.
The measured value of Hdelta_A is 5.24 angstroms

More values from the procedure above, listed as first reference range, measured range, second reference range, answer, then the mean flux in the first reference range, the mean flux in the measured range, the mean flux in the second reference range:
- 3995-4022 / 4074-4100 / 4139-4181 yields 2.7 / 15.4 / 13.6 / 14.9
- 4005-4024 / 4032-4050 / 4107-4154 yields -0.6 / 15.6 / 15.9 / 14.7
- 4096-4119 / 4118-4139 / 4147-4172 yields -1.7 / 13.1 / 15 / 15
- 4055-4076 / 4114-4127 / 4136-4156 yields 0.6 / 15.5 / 14.6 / 15.1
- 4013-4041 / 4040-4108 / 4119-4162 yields 2.7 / 15.3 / 14.6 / 15.1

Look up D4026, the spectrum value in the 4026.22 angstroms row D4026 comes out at 14.63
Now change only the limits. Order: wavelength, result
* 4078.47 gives 14.4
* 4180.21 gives 14.61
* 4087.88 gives 13.57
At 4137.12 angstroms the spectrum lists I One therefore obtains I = 16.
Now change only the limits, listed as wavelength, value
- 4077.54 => 14.36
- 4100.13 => 12.74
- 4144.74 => 14.49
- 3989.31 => 15.1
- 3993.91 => 14.81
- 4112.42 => 13.7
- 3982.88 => 13.86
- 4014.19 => 16.08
